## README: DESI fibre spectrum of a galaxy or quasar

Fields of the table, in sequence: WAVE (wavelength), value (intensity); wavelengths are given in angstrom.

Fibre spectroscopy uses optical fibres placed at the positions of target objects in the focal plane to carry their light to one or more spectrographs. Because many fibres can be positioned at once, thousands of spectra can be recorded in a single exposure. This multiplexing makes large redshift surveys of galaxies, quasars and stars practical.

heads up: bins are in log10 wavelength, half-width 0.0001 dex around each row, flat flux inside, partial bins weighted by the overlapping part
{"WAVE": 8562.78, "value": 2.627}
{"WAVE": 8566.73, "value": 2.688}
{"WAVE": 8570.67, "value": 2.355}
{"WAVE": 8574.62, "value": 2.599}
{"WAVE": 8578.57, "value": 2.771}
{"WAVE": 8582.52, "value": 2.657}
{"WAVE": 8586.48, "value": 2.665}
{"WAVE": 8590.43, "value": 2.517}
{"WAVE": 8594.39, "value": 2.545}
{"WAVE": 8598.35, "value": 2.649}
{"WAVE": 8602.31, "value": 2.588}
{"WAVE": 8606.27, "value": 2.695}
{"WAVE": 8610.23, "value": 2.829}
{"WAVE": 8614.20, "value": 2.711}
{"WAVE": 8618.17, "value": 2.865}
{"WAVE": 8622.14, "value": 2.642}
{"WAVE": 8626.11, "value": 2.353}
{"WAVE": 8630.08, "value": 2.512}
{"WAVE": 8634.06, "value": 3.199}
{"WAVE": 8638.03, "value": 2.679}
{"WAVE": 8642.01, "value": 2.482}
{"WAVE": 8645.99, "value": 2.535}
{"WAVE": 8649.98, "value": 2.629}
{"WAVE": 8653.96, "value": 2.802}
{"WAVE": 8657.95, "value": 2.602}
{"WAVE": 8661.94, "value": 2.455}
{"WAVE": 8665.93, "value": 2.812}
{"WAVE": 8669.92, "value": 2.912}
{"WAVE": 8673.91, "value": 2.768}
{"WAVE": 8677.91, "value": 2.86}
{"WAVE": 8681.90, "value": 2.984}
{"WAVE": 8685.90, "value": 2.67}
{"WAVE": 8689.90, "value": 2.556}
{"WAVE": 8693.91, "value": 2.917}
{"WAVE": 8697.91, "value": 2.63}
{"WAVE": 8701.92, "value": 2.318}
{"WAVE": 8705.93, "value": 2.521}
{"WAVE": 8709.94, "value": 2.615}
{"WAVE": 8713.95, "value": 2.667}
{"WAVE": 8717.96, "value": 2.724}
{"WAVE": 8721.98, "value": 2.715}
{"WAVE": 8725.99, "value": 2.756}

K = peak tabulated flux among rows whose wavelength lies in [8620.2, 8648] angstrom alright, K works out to 3.199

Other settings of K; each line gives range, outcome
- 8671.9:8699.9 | 2.984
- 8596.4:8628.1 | 2.865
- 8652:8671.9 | 2.912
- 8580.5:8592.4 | 2.665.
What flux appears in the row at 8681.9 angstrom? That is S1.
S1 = 2.984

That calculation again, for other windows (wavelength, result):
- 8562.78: 2.627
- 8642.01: 2.482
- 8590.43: 2.517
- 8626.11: 2.353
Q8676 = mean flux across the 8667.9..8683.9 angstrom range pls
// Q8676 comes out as 2.88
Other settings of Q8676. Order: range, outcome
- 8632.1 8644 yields 2.79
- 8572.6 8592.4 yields 2.64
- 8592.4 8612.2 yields 2.66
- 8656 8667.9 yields 2.62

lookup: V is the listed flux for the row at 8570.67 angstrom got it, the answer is 2.355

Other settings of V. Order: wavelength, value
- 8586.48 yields 2.665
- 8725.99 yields 2.756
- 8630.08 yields 2.512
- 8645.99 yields 2.535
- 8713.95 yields 2.667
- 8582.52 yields 2.657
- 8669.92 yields 2.912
